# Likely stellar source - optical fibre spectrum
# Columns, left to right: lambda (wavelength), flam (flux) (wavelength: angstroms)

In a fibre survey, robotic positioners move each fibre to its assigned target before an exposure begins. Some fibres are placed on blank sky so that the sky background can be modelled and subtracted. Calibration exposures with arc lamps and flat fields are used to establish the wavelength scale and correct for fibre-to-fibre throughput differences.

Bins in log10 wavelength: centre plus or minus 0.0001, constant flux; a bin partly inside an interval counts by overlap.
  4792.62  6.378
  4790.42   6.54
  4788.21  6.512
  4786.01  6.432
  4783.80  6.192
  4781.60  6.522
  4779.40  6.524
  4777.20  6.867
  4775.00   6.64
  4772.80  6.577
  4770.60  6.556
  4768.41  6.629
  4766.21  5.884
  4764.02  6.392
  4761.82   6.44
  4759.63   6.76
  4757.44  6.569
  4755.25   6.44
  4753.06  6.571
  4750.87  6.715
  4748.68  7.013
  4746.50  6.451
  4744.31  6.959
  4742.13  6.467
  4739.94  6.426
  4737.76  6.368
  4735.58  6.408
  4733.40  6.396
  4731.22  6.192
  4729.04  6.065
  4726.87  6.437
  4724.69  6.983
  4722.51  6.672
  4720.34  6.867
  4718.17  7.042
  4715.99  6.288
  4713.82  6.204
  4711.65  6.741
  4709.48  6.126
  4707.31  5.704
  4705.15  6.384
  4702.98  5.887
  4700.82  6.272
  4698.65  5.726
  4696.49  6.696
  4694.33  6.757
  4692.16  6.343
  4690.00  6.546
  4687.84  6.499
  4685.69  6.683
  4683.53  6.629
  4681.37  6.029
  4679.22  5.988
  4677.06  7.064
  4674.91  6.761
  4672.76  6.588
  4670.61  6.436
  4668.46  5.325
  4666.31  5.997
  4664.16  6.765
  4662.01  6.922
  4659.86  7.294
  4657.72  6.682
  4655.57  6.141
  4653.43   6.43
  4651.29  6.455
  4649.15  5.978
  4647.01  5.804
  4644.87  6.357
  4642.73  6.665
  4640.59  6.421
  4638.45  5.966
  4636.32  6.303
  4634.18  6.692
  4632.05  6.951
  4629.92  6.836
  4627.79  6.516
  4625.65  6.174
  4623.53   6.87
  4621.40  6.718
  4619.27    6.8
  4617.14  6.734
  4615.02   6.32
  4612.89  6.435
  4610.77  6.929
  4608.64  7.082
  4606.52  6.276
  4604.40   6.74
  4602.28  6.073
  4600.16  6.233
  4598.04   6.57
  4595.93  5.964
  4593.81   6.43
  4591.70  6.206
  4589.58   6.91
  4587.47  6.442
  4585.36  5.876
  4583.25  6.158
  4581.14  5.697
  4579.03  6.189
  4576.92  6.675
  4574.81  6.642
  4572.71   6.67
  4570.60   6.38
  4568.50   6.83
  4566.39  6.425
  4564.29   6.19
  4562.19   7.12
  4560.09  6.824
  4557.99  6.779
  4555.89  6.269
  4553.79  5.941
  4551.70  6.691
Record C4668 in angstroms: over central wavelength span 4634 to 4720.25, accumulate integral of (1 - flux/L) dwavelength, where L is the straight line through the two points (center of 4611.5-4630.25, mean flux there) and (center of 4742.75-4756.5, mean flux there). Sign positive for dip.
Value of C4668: 3.2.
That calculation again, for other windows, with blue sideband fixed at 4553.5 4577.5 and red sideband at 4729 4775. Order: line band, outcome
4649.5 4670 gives 0.3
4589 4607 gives 0.5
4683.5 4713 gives 0.8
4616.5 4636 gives -0.4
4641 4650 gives 0.4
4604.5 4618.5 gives -0.2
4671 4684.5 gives 0.1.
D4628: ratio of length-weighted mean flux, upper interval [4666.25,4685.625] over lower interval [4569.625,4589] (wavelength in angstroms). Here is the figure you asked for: 1.00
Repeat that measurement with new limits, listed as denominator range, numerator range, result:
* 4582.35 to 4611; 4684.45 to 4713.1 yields 0.99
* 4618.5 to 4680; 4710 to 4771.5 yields 1.01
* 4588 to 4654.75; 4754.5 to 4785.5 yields 1.00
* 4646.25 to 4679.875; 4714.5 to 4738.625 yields 1.01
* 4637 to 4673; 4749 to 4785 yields 1.03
